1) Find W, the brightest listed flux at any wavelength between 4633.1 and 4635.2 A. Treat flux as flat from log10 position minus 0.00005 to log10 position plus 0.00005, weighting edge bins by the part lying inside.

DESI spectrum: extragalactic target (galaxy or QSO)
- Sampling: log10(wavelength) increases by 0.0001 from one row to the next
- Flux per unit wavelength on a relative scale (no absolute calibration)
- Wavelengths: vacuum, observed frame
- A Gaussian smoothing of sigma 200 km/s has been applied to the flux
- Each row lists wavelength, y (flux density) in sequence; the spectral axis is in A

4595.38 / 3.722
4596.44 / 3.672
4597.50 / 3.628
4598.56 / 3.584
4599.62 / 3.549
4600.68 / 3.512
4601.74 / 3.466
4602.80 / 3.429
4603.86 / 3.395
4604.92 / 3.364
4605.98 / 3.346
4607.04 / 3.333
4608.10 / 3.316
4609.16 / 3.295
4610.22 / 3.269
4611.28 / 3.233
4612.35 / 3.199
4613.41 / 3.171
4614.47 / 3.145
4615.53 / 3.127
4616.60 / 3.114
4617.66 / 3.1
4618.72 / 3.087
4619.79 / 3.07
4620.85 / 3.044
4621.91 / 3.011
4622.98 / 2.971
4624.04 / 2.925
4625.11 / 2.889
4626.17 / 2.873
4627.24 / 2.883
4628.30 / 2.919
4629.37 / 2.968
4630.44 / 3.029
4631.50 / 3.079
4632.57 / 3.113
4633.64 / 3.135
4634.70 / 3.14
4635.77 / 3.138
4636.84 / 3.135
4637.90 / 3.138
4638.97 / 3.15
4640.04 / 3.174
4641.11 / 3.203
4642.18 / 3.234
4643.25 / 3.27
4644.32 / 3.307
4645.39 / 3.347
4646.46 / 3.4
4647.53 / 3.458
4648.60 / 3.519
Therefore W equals 3.14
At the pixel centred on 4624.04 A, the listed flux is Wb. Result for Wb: 2.925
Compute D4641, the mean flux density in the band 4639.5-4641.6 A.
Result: 3.18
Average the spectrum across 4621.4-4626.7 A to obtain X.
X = 2.93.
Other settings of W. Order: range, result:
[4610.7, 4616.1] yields 3.233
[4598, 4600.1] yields 3.584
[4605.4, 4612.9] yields 3.346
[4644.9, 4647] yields 3.4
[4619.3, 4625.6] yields 3.07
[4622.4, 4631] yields 3.029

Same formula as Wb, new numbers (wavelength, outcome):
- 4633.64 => 3.135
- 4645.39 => 3.347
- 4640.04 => 3.174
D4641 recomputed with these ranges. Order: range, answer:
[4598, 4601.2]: 3.55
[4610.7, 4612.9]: 3.21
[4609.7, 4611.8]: 3.25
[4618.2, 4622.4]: 3.05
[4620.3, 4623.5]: 3.01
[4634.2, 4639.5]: 3.14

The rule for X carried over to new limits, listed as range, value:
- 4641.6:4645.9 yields 3.29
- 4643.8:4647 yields 3.35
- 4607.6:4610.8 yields 3.3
